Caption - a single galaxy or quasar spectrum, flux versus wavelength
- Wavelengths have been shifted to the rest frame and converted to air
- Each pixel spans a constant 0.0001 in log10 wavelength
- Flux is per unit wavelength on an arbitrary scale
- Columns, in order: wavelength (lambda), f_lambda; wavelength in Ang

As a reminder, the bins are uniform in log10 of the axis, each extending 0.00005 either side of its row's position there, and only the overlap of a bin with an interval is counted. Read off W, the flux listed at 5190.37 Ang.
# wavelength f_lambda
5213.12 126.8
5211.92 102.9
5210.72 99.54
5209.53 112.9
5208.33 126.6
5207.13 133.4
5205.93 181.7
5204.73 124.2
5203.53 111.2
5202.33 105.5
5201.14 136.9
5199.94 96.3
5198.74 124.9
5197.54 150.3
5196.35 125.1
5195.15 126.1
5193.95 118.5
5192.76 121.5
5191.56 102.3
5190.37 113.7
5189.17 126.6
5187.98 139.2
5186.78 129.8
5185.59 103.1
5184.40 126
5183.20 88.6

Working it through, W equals 113.7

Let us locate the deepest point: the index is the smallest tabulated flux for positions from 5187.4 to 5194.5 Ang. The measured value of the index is 102.3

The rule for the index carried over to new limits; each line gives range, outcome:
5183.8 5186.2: 103.1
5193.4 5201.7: 96.3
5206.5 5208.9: 126.6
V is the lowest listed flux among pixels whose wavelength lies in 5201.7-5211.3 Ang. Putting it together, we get 99.54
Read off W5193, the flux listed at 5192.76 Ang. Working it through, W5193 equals 121.5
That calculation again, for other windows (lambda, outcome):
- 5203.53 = 111.2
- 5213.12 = 126.8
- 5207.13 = 133.4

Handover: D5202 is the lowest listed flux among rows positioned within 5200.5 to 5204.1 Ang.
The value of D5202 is 105.5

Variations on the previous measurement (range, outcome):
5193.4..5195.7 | 118.5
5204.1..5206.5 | 124.2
